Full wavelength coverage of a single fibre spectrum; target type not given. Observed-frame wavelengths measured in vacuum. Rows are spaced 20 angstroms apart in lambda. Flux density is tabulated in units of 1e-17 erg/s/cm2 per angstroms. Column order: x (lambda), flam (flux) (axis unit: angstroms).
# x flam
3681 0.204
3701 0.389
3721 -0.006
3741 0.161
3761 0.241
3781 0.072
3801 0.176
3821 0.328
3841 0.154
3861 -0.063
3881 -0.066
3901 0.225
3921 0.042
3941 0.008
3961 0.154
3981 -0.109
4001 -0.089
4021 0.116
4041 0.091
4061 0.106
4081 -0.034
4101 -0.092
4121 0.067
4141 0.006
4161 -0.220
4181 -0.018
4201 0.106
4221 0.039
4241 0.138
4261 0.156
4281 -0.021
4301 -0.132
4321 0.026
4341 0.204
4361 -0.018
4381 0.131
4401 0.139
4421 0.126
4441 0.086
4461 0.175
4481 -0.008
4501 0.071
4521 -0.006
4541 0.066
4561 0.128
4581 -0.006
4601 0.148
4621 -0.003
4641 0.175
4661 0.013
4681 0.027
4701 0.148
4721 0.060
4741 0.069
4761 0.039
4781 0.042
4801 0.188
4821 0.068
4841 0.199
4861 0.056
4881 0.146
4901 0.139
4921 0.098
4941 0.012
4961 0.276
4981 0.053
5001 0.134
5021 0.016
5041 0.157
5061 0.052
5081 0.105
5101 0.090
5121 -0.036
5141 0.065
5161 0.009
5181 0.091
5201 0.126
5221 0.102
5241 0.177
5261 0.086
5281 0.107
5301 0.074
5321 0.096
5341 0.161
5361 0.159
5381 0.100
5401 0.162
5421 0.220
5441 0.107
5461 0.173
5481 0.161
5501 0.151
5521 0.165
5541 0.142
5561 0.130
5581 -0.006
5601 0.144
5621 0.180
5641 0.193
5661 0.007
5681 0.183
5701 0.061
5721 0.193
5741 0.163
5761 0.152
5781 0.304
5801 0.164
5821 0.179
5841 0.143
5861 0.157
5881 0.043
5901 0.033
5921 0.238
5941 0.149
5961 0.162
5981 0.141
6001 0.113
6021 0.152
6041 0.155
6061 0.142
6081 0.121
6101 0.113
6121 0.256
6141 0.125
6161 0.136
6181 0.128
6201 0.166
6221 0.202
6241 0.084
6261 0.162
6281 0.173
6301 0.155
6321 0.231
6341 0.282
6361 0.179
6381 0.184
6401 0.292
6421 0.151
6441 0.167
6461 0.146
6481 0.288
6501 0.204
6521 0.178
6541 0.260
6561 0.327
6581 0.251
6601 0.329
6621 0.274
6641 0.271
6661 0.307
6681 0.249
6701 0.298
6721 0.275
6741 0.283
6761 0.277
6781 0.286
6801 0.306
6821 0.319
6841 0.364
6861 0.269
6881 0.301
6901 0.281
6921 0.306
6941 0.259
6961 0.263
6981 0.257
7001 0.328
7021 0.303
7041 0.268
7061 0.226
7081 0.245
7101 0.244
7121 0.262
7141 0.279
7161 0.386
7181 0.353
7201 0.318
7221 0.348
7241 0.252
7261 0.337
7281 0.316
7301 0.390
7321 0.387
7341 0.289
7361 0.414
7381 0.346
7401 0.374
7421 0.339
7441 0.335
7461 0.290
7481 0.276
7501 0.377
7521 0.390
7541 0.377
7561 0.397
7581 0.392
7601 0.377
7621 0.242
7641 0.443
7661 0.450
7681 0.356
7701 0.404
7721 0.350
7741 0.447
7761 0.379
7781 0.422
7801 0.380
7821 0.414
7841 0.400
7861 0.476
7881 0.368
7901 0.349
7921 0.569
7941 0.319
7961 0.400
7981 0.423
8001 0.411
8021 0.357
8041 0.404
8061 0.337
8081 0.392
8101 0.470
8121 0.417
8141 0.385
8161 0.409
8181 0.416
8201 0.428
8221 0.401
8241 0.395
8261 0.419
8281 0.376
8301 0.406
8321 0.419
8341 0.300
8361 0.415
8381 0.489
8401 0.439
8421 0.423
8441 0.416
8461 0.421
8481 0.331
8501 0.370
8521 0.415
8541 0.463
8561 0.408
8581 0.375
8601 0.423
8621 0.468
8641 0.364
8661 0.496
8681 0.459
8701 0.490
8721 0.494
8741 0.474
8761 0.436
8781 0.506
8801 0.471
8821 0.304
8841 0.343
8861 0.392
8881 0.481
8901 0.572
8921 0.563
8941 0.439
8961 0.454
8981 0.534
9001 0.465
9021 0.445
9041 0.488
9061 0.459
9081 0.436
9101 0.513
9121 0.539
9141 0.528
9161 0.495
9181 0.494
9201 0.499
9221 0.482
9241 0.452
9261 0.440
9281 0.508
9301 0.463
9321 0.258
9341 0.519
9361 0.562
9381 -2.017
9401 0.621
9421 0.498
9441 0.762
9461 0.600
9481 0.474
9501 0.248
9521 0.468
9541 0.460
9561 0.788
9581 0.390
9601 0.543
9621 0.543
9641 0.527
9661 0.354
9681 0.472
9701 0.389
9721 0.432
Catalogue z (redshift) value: 0.641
